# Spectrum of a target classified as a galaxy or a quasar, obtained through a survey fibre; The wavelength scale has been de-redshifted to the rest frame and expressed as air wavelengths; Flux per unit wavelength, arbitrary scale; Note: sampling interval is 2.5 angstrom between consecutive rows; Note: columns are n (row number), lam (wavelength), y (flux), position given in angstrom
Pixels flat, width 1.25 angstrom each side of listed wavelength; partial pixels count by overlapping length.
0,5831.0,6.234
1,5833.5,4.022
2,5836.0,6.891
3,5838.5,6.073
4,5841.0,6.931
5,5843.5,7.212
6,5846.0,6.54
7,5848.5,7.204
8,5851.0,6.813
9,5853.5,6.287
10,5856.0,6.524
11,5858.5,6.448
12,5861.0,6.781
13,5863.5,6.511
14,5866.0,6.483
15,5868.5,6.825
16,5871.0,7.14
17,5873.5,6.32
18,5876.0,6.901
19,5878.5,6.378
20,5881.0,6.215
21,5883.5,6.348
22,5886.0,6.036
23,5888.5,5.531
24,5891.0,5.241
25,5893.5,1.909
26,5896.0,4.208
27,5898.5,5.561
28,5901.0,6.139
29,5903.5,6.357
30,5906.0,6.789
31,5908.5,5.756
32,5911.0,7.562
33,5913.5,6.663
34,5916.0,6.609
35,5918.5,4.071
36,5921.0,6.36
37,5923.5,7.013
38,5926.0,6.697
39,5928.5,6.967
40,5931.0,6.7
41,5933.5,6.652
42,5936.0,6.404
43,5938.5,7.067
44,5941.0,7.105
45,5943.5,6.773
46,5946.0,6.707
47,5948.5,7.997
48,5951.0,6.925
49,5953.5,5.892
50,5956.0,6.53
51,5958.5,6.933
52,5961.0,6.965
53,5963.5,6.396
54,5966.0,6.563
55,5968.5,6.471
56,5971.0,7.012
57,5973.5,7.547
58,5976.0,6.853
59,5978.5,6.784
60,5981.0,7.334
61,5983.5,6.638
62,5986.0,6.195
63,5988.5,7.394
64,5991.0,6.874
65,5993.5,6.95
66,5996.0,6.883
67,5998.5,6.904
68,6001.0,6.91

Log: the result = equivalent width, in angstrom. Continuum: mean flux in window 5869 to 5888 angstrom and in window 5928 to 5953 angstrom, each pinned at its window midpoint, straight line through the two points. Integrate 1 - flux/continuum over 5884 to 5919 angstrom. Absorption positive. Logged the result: 5.1 angstrom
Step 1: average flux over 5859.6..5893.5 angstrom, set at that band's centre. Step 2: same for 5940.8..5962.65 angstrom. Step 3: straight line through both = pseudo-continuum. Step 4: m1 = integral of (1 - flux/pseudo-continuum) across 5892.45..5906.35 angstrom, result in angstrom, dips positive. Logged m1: 2.8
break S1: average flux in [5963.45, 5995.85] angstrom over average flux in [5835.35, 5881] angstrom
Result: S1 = 1.03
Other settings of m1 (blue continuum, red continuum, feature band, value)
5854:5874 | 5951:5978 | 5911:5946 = 0.6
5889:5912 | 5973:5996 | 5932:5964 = -2.6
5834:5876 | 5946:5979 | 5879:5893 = 2.1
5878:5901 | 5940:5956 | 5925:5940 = -0.7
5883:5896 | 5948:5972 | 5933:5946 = -1.3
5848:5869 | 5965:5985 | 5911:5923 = 1.1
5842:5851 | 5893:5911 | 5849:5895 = 1.3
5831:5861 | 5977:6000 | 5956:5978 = 0.0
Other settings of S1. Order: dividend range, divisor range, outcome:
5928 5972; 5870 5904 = 1.19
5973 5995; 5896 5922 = 1.14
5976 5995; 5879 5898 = 1.34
